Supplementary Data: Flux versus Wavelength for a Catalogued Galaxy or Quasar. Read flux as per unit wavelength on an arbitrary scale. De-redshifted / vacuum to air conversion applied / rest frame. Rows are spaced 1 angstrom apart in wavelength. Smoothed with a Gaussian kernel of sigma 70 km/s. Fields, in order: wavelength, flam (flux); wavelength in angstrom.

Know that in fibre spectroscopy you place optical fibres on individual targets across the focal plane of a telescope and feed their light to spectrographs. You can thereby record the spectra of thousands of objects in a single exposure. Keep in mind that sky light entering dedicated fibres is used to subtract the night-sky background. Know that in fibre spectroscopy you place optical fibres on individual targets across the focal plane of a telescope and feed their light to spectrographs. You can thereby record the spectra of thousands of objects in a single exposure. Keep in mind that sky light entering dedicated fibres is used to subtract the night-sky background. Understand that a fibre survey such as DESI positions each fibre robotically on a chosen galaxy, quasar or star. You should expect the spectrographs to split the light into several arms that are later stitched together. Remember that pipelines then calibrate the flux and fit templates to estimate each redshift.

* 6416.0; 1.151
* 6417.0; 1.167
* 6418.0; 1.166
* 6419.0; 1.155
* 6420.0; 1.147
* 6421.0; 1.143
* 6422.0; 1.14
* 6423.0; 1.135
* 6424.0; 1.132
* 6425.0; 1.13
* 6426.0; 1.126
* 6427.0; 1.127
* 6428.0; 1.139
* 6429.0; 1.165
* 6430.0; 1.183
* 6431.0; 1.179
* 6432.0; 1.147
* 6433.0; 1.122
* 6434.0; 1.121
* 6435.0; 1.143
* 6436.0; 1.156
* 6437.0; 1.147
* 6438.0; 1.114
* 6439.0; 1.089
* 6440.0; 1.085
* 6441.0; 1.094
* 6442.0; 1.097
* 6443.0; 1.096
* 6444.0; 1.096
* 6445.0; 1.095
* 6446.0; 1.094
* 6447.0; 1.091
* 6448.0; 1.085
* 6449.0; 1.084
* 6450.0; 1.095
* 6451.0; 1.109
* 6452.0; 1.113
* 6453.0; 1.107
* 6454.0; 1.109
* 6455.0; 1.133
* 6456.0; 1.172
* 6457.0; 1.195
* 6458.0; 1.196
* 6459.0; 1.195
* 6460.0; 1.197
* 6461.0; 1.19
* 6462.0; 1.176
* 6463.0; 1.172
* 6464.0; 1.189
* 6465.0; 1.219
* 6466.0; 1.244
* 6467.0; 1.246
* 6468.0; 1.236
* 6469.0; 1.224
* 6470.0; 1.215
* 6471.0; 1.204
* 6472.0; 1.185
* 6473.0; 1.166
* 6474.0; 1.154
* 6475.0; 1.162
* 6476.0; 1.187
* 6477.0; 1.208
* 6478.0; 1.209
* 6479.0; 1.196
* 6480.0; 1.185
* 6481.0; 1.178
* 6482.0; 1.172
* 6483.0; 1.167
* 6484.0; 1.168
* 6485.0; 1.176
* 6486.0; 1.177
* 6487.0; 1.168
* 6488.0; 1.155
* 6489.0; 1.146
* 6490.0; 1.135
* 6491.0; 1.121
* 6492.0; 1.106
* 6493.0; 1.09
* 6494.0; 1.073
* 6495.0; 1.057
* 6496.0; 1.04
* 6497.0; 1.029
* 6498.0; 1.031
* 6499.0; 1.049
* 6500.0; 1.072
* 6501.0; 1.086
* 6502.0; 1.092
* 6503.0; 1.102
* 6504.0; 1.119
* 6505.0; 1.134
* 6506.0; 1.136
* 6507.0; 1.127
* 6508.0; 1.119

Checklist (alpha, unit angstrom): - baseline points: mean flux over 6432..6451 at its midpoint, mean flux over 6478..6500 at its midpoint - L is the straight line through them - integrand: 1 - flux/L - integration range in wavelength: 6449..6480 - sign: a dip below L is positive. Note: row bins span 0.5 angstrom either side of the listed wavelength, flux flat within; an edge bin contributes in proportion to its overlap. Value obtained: -1.7 angstrom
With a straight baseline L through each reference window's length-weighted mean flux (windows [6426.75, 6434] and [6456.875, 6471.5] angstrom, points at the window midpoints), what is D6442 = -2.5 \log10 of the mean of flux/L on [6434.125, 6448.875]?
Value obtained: 0.06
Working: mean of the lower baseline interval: 1.15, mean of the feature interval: 1.11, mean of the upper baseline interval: 1.21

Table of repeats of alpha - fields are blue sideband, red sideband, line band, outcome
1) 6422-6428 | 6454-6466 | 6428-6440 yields 0.05 angstrom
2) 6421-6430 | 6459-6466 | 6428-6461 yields 1.09 angstrom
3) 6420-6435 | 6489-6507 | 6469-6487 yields -1.29 angstrom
